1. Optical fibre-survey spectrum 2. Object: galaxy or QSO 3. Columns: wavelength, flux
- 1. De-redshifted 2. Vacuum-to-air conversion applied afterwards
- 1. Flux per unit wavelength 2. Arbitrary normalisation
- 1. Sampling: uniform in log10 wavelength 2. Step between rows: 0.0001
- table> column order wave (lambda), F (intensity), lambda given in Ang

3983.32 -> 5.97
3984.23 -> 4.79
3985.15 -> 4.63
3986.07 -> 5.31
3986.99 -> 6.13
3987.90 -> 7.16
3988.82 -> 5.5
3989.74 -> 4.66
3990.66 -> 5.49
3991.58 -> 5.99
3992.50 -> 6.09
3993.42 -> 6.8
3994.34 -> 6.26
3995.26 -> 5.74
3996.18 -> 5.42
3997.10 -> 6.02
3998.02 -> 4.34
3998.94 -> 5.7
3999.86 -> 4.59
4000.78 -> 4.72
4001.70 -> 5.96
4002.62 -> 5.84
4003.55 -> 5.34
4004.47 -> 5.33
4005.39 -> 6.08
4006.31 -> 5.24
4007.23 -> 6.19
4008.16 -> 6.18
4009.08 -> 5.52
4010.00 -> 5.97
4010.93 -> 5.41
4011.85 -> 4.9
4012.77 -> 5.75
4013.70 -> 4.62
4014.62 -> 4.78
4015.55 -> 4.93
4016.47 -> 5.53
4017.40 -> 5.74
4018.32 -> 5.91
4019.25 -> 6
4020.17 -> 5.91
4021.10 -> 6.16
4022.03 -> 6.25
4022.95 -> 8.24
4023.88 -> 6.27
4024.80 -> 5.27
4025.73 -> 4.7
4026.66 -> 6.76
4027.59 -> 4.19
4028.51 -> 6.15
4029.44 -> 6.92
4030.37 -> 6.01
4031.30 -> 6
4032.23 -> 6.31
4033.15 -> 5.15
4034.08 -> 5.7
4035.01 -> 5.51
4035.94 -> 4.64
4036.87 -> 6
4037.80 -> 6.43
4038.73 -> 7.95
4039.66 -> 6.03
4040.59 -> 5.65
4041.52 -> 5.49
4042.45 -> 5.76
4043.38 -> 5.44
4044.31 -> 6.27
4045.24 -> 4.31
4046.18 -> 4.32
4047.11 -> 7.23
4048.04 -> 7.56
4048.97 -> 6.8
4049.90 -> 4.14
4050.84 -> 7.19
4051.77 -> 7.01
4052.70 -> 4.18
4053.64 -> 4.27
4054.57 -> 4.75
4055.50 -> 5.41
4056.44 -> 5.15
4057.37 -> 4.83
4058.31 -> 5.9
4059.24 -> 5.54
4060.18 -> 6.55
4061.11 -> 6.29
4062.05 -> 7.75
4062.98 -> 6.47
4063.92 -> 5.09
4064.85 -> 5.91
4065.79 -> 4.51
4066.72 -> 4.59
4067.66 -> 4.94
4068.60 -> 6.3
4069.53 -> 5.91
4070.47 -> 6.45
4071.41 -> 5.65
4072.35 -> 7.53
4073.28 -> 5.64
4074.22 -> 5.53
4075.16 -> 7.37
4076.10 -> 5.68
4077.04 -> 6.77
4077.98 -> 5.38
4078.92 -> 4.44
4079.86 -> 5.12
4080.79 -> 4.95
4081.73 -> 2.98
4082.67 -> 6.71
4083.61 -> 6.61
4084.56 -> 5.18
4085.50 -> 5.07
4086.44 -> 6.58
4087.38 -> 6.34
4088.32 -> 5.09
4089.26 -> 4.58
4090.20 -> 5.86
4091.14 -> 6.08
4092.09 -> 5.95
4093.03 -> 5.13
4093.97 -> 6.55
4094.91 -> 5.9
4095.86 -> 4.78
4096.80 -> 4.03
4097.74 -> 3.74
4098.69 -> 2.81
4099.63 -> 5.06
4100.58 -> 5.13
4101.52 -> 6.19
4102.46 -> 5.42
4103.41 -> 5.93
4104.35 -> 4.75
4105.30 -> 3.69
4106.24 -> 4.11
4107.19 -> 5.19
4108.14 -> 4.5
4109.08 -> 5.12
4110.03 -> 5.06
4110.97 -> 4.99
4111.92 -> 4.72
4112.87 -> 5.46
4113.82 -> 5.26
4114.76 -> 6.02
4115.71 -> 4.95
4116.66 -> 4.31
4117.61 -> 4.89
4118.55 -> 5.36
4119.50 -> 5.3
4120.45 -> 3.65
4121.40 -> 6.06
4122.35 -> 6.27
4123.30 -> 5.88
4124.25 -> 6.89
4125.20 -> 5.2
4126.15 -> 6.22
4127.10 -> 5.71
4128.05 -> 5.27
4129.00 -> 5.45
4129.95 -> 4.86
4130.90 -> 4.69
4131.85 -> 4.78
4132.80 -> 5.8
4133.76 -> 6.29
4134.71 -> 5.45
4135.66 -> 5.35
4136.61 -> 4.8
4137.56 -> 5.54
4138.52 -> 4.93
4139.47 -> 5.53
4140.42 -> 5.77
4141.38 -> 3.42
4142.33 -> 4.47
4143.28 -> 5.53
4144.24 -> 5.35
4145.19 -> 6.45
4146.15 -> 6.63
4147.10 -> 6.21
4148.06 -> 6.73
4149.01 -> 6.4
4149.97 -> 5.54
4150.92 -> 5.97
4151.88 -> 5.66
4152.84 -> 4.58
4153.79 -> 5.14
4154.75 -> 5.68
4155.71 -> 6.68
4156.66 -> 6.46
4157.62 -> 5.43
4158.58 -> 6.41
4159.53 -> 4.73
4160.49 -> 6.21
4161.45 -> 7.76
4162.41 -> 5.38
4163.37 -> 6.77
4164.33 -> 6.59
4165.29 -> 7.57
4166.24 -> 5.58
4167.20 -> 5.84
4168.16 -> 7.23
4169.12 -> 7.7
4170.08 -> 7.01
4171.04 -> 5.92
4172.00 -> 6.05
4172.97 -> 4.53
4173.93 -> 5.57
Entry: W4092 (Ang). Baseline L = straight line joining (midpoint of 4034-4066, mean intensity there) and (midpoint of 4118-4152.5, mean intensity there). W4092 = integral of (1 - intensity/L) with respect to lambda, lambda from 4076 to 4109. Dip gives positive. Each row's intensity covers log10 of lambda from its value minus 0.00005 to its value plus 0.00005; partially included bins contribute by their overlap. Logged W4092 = 2.7 Ang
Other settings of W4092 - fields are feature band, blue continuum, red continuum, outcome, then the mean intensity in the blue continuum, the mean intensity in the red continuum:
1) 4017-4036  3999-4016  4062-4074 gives -1.3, 5.42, 5.83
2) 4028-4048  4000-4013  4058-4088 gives -0.8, 5.58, 5.8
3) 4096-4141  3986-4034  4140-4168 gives 5.5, 5.72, 5.91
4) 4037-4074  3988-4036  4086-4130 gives -2.3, 5.69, 5.24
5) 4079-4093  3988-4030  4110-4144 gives -0.1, 5.69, 5.28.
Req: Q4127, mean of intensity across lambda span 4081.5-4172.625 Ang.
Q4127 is 5.54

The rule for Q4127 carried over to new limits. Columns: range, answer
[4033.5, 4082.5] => 5.72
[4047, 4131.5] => 5.46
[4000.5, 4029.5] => 5.7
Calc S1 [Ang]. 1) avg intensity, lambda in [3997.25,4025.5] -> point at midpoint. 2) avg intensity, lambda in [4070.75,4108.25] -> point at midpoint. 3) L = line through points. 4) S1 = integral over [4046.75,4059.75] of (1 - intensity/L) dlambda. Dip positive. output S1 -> -0.52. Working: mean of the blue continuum 5.62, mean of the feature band 5.7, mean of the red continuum 5.36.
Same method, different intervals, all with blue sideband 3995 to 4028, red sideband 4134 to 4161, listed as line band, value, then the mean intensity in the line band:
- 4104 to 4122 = 2.2 Ang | 4.92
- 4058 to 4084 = -0.9 Ang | 5.8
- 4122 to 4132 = 0.1 Ang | 5.58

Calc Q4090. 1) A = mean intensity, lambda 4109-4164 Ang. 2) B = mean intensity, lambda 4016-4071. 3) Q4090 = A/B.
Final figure 1.0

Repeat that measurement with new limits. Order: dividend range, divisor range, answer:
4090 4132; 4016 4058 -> 0.89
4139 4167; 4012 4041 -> 1.01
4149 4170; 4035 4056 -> 1.07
